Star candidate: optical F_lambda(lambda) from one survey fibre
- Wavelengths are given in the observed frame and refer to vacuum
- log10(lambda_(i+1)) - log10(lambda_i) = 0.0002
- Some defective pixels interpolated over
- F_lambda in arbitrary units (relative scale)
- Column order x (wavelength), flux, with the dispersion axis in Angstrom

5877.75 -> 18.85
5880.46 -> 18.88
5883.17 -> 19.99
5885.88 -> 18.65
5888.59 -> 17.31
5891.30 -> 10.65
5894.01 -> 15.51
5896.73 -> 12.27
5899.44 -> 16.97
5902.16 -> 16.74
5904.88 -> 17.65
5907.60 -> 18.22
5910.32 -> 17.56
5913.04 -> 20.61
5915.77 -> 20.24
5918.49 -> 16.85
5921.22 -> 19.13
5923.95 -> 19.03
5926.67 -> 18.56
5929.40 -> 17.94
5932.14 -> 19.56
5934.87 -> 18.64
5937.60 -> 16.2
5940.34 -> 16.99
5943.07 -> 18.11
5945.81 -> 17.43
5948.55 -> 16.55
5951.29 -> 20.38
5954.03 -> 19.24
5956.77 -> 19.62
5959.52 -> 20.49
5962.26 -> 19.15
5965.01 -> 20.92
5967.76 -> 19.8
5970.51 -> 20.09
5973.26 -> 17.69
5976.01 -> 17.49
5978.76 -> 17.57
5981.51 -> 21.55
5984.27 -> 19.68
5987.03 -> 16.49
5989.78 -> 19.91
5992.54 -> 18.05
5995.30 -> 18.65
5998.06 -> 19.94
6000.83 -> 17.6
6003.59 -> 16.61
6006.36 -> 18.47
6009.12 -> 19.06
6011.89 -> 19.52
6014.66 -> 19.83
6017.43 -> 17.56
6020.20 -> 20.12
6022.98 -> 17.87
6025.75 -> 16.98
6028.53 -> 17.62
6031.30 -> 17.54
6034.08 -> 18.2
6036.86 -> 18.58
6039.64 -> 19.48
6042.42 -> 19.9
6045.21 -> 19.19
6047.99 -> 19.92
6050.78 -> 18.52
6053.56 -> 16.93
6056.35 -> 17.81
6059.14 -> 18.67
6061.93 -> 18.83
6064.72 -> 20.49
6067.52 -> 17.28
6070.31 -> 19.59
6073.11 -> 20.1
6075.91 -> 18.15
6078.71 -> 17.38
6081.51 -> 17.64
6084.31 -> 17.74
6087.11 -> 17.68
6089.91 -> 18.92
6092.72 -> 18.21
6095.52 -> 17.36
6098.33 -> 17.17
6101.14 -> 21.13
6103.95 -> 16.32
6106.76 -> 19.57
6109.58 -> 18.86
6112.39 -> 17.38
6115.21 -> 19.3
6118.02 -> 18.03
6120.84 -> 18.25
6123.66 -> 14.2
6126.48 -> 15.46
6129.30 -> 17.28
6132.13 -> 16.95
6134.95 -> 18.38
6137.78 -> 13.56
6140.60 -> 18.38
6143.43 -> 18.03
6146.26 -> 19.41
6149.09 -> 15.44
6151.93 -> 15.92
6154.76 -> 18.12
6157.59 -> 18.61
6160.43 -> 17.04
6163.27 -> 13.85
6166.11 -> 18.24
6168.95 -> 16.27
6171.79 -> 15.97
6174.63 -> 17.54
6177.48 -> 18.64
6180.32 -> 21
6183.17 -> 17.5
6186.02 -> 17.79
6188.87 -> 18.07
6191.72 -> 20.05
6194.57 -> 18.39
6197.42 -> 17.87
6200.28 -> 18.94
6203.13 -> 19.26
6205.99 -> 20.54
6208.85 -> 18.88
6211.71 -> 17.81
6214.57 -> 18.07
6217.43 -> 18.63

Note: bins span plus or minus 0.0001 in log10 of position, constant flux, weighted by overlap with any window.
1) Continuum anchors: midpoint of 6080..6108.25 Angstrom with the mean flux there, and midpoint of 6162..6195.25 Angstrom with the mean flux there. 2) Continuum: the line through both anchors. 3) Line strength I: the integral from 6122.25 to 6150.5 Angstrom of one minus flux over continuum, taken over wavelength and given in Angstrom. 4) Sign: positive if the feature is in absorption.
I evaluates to 2.0 Angstrom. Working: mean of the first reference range 18.2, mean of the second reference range 17.8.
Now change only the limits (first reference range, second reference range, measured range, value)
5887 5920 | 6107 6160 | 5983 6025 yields -3.92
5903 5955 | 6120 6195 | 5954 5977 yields -1.58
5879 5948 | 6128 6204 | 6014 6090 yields -3.83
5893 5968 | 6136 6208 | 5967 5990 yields -0.90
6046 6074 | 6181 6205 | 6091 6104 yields 0.35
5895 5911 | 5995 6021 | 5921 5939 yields -1.40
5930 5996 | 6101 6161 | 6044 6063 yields -0.51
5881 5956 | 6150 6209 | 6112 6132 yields 0.91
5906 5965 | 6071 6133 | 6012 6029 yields -0.18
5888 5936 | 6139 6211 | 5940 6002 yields -4.73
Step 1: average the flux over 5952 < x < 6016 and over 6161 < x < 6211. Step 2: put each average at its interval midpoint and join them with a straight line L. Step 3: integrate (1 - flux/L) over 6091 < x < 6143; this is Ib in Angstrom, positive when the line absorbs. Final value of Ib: 2.5 Angstrom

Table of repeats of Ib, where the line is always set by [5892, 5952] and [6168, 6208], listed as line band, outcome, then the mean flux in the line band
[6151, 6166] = 1.2 Angstrom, 16.9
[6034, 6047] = -0.8 Angstrom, 19.2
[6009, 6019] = -0.6 Angstrom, 19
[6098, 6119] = -0.4 Angstrom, 18.5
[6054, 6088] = -0.6 Angstrom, 18.4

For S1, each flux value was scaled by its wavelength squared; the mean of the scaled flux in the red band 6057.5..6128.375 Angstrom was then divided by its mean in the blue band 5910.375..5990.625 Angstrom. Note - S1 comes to 1.0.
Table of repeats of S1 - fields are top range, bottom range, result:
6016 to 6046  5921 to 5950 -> 1.06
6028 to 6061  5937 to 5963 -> 1.04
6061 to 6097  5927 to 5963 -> 1.04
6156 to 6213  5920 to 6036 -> 1.04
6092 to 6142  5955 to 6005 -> 0.97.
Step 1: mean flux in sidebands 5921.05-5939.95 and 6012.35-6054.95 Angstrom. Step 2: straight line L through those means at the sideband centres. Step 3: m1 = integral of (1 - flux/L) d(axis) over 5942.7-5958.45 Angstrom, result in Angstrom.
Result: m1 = -0.2 Angstrom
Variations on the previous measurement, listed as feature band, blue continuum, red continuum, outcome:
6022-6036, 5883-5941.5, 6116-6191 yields -0.2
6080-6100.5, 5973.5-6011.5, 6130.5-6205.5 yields 0.2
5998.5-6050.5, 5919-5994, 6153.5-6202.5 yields -0.3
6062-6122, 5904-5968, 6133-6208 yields -1.0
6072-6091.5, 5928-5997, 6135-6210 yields 0.0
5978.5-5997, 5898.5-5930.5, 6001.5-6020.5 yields -0.4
